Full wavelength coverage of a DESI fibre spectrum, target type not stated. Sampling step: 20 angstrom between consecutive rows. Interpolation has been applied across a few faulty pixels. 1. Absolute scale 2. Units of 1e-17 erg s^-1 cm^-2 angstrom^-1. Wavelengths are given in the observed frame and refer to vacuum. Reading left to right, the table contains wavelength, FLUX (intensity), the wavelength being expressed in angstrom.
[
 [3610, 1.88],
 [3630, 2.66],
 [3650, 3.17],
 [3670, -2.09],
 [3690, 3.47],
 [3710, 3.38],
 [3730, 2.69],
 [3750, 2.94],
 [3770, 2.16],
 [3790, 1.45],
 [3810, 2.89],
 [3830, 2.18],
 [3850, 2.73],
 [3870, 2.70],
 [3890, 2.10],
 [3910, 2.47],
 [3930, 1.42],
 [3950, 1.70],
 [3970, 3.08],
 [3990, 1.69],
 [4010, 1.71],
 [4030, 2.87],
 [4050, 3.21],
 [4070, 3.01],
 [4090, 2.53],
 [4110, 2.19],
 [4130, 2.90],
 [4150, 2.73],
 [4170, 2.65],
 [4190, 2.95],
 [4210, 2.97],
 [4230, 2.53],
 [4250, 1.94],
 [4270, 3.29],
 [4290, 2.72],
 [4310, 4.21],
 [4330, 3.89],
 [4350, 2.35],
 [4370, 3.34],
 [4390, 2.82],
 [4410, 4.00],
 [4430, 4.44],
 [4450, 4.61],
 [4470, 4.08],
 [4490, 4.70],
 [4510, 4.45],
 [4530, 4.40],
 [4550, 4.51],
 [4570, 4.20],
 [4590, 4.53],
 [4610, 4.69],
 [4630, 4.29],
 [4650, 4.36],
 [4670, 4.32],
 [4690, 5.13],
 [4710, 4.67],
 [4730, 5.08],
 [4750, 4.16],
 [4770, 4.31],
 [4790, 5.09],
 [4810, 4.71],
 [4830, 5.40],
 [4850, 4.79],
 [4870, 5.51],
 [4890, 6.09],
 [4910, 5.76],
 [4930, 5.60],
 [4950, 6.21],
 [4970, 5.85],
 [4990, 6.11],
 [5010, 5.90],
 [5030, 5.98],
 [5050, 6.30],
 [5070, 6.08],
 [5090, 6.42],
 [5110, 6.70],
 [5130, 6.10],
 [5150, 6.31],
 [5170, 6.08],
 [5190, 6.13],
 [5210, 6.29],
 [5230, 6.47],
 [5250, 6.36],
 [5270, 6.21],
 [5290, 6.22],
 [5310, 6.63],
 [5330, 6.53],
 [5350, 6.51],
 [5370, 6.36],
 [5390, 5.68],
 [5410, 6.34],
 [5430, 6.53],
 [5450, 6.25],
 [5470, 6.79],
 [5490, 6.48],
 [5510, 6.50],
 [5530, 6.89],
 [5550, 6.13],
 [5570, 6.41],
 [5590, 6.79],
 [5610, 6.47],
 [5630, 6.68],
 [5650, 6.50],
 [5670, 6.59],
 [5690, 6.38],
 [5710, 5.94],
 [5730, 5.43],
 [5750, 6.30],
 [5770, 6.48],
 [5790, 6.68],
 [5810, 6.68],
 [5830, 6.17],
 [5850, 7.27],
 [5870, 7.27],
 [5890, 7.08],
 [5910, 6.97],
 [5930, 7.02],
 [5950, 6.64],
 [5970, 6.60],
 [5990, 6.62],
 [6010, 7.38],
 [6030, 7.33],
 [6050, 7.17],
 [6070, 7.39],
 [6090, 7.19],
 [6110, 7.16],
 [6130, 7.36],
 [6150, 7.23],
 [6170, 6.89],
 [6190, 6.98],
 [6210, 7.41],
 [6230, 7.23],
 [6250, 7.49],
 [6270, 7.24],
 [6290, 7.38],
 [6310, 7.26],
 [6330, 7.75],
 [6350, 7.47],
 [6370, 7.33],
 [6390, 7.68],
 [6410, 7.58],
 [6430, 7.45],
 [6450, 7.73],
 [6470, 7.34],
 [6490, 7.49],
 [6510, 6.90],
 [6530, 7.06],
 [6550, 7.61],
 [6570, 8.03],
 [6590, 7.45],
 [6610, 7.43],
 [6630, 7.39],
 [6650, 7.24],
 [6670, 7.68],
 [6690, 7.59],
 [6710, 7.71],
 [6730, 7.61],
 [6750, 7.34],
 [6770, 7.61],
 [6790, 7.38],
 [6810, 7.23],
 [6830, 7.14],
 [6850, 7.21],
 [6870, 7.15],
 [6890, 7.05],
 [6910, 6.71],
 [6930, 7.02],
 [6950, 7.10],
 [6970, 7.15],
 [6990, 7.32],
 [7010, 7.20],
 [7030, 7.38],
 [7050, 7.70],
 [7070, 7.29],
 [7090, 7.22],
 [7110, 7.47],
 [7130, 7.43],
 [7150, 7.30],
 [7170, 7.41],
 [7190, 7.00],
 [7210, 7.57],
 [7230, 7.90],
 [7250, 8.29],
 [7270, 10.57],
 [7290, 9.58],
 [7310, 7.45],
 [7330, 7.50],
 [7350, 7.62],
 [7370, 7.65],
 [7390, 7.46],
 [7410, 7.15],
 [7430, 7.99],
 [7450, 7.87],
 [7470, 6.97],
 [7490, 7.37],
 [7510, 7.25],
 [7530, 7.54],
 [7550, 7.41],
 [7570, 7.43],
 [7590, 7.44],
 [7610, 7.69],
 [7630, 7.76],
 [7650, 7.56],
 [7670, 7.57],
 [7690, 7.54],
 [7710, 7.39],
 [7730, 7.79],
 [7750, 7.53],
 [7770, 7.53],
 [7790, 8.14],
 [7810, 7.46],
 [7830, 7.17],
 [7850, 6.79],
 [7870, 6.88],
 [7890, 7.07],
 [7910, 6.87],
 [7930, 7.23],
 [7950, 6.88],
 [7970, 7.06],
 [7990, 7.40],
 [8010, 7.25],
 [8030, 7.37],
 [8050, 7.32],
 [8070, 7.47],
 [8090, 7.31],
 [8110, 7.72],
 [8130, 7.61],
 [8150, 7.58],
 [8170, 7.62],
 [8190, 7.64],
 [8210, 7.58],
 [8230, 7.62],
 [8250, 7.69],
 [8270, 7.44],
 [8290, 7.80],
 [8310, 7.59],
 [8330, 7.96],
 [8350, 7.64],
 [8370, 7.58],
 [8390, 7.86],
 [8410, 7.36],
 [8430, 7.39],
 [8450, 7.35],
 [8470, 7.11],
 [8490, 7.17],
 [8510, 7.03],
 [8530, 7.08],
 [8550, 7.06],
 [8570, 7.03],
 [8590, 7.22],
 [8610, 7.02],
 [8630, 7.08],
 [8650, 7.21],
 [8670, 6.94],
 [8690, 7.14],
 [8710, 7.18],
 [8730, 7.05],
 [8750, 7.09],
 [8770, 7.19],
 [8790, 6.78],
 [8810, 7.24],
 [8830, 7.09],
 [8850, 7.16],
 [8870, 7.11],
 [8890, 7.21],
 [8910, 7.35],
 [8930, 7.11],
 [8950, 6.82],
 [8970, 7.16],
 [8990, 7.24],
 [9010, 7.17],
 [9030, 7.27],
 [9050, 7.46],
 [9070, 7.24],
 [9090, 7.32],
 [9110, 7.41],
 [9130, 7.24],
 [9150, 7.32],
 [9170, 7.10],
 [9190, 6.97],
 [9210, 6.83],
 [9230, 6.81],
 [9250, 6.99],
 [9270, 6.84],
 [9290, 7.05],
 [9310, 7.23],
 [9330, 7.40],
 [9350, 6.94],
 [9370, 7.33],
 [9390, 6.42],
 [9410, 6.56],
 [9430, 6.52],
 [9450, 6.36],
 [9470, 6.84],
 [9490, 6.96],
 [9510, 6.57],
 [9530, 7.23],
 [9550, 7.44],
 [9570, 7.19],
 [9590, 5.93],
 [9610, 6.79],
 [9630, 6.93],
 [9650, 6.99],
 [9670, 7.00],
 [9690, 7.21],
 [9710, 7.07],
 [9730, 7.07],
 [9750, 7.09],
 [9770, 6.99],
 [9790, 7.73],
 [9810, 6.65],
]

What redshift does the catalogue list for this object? 0.11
